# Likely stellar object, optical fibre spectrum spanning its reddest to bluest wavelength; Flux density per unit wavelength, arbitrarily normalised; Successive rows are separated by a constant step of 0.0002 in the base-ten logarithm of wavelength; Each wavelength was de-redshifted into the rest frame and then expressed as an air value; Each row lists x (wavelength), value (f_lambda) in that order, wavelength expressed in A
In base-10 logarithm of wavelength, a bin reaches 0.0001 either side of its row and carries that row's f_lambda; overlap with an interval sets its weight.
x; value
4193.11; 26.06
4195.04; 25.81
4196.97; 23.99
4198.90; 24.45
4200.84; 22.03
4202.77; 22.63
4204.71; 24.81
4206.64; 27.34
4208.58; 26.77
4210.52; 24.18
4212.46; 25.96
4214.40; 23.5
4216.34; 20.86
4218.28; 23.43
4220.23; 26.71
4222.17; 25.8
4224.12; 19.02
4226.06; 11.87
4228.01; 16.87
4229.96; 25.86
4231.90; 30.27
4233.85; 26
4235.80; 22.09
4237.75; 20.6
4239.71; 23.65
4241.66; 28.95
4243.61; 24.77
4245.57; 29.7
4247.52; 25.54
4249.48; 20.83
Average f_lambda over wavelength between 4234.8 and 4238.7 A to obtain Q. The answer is 21.4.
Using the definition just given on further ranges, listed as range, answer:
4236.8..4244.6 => 24.5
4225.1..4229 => 14.4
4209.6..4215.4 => 24.5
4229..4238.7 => 25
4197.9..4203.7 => 23.1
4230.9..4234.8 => 28.2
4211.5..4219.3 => 23.4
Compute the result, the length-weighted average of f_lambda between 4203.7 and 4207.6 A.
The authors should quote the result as 26.1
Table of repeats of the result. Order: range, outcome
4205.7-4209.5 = 27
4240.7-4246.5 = 27.8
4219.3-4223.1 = 26.3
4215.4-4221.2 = 23.7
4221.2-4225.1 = 22.4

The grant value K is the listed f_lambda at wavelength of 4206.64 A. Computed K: 27.34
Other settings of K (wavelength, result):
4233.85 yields 26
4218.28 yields 23.43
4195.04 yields 25.81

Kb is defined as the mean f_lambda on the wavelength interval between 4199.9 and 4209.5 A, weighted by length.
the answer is 24.7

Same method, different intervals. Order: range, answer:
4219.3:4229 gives 20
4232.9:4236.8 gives 24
